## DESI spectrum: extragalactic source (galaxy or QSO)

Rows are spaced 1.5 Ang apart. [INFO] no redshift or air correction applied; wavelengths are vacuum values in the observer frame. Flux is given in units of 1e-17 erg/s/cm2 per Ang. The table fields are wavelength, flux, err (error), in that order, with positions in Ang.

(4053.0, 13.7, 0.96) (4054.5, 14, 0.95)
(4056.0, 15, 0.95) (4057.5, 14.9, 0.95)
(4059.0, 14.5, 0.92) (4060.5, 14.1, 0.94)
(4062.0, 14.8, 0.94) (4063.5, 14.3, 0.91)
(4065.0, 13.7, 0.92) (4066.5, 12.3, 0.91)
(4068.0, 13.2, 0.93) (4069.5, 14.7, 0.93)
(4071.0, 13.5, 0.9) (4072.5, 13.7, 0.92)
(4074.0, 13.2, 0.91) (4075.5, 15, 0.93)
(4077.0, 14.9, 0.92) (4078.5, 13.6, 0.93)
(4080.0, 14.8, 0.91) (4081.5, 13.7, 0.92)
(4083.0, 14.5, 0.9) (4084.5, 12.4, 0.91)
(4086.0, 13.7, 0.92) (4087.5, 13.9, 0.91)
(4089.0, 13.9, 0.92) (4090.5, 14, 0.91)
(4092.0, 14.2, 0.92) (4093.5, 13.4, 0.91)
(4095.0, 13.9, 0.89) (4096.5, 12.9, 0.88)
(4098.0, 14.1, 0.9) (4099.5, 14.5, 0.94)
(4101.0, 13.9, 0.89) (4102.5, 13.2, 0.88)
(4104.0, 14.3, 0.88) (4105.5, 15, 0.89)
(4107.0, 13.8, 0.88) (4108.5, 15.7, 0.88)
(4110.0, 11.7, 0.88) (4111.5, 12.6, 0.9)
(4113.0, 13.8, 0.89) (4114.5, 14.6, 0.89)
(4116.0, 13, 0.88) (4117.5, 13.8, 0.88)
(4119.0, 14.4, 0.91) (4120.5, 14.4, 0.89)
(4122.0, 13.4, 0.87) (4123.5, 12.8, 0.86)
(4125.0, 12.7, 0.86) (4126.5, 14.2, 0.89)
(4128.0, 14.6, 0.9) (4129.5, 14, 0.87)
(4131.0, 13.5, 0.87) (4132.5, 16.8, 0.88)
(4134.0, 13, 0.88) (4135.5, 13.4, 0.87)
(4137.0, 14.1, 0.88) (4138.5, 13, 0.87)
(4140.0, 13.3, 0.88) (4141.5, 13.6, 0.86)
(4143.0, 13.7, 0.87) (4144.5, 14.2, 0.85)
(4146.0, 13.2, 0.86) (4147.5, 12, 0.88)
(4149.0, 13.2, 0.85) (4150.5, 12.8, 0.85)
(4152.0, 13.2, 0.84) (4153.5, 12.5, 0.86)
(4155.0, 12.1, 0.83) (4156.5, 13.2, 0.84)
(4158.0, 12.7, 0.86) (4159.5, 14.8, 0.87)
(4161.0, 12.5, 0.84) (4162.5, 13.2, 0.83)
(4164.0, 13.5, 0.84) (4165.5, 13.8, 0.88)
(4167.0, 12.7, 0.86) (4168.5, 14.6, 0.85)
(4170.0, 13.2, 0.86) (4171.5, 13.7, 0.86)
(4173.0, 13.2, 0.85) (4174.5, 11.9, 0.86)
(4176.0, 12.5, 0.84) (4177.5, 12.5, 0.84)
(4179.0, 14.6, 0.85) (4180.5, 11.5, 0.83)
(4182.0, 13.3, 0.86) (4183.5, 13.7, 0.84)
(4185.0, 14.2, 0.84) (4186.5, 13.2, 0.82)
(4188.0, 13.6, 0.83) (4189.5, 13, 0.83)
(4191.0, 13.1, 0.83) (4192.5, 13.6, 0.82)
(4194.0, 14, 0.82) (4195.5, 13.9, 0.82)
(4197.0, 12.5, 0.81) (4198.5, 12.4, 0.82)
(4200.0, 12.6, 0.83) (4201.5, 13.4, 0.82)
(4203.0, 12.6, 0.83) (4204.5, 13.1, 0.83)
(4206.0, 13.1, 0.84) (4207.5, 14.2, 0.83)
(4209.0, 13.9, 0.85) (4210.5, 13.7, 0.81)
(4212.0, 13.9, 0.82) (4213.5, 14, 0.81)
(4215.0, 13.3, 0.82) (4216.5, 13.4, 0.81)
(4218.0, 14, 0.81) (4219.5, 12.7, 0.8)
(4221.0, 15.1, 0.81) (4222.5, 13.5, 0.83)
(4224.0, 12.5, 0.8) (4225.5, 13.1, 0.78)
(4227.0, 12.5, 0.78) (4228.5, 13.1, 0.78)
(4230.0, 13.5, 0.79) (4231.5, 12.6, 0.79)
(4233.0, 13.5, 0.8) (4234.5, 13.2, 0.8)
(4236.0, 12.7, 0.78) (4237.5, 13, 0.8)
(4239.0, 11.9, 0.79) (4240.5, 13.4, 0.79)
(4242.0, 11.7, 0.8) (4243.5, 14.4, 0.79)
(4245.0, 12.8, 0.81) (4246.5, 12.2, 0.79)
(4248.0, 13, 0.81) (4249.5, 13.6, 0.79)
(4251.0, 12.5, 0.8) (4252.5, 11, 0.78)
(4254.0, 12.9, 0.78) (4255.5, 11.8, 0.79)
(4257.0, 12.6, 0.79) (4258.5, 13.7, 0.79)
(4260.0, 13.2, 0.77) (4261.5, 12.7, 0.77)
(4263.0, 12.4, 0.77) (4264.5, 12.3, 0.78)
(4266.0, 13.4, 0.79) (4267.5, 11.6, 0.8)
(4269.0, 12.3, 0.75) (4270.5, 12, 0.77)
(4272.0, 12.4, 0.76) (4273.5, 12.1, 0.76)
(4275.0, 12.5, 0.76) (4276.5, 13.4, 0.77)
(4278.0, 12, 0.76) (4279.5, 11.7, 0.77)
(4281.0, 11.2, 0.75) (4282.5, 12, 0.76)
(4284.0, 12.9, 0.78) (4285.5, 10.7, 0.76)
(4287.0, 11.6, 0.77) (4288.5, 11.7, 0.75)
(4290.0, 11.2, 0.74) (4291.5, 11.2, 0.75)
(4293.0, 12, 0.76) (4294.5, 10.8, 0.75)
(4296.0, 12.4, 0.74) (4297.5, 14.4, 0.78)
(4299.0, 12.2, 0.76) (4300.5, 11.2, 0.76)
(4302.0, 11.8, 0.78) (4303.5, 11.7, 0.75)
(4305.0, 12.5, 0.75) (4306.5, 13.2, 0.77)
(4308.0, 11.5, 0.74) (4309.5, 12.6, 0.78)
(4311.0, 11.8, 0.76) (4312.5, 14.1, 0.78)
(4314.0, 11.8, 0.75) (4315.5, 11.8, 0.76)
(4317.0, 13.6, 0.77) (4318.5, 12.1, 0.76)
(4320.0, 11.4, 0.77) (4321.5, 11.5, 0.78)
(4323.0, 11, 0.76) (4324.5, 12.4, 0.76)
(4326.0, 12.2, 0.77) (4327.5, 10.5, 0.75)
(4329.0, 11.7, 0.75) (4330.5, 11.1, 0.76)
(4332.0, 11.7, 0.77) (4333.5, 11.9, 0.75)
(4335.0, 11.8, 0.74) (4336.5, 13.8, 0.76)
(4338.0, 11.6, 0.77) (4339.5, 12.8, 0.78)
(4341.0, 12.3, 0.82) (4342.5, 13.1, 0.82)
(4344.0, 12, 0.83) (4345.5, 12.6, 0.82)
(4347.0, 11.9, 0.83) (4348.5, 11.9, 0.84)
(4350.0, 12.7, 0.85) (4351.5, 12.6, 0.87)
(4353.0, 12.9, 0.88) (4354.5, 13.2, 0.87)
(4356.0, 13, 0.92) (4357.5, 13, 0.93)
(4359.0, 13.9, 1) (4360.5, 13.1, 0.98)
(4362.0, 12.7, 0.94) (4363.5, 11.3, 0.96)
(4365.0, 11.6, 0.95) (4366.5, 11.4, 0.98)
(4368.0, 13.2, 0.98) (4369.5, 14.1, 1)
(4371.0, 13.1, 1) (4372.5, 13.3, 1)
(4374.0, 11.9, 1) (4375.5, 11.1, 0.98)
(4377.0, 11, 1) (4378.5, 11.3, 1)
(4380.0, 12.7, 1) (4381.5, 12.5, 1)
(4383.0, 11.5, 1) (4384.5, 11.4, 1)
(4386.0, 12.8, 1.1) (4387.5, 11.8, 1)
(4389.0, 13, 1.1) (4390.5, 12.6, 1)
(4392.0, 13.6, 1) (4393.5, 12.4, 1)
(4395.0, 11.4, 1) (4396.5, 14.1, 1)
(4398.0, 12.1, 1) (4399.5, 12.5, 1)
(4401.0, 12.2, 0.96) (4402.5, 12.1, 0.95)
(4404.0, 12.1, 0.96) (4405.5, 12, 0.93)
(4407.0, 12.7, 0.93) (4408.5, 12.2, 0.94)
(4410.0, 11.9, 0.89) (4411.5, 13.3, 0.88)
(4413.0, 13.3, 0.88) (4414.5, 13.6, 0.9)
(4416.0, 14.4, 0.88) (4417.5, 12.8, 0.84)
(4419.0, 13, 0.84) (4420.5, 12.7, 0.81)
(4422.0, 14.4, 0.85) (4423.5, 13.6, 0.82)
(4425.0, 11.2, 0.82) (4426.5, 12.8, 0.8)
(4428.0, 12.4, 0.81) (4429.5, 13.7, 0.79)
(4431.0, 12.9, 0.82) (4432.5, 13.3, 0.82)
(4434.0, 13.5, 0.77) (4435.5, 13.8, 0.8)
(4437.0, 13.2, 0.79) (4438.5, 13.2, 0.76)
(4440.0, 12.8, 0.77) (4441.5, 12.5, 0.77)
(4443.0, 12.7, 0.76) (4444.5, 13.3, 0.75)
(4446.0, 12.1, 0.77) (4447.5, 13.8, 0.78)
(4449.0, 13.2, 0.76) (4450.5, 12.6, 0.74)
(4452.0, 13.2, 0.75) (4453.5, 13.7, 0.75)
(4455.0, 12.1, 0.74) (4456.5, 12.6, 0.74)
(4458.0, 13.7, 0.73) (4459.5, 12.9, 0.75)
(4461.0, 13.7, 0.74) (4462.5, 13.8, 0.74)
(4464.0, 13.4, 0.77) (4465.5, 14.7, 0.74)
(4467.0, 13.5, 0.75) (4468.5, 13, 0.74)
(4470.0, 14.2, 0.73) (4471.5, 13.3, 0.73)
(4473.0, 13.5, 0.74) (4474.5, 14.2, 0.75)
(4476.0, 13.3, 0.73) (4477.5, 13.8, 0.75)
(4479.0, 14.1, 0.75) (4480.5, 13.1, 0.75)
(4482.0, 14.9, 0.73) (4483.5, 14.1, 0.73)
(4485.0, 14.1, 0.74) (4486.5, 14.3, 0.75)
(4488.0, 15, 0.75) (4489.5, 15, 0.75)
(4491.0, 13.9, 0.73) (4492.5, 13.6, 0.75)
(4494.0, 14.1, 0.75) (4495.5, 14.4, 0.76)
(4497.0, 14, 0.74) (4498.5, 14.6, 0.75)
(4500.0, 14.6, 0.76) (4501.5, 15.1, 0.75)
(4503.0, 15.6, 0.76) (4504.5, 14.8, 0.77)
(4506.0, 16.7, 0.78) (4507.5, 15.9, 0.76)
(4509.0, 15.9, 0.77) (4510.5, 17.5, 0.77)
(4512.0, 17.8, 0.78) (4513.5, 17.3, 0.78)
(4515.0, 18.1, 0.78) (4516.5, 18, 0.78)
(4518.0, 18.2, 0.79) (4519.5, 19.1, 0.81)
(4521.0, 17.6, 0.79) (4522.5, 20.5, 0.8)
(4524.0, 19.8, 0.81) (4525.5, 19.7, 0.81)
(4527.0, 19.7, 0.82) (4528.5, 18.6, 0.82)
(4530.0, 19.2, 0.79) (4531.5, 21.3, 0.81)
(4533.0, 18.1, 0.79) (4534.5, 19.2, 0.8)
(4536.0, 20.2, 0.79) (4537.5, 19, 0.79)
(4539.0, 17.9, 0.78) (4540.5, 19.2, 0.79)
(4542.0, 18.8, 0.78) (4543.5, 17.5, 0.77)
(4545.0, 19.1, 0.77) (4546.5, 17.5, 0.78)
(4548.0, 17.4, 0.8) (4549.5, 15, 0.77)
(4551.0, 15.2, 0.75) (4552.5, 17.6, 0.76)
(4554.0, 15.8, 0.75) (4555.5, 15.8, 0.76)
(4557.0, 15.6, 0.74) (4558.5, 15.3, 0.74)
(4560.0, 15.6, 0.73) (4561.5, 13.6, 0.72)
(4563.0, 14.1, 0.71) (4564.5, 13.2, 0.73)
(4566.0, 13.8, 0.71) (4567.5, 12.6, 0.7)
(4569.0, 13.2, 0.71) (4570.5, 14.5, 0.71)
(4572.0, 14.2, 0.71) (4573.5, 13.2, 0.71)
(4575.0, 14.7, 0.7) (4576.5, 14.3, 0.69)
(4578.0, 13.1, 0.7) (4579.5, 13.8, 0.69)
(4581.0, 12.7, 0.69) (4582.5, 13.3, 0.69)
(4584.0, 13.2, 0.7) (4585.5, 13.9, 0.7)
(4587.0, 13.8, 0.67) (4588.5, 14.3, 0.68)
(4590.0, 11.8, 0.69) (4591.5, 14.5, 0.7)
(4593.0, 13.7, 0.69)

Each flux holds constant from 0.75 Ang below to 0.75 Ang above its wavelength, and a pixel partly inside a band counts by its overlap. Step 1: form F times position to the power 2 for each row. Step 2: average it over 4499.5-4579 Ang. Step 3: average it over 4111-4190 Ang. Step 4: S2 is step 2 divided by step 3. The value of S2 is 1.5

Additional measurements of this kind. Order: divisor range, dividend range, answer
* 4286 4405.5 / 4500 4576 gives 1.50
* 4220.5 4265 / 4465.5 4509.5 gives 1.25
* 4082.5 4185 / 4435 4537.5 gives 1.33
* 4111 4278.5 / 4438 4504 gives 1.18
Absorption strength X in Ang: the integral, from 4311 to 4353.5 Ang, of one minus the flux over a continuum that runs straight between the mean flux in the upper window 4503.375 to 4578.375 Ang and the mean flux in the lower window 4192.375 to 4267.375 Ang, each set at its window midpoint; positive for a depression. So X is 6.4 Ang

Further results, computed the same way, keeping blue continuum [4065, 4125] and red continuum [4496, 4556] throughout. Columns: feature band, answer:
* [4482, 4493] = 1.8 Ang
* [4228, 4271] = 6.9 Ang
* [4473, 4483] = 1.9 Ang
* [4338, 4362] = 5.0 Ang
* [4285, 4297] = 3.1 Ang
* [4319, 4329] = 2.7 Ang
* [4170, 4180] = 1.0 Ang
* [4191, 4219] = 2.6 Ang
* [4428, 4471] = 9.3 Ang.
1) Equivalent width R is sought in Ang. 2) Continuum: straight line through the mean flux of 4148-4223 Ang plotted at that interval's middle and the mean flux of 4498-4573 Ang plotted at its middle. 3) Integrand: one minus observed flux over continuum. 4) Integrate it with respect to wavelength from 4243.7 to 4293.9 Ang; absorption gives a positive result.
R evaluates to 6.6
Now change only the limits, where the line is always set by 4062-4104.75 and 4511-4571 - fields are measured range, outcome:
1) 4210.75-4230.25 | 1.9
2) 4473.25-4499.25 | 4.2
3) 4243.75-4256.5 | 2.1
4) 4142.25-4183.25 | 3.7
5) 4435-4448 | 2.8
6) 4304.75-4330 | 5.7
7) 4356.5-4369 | 2.6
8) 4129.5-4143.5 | 0.4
